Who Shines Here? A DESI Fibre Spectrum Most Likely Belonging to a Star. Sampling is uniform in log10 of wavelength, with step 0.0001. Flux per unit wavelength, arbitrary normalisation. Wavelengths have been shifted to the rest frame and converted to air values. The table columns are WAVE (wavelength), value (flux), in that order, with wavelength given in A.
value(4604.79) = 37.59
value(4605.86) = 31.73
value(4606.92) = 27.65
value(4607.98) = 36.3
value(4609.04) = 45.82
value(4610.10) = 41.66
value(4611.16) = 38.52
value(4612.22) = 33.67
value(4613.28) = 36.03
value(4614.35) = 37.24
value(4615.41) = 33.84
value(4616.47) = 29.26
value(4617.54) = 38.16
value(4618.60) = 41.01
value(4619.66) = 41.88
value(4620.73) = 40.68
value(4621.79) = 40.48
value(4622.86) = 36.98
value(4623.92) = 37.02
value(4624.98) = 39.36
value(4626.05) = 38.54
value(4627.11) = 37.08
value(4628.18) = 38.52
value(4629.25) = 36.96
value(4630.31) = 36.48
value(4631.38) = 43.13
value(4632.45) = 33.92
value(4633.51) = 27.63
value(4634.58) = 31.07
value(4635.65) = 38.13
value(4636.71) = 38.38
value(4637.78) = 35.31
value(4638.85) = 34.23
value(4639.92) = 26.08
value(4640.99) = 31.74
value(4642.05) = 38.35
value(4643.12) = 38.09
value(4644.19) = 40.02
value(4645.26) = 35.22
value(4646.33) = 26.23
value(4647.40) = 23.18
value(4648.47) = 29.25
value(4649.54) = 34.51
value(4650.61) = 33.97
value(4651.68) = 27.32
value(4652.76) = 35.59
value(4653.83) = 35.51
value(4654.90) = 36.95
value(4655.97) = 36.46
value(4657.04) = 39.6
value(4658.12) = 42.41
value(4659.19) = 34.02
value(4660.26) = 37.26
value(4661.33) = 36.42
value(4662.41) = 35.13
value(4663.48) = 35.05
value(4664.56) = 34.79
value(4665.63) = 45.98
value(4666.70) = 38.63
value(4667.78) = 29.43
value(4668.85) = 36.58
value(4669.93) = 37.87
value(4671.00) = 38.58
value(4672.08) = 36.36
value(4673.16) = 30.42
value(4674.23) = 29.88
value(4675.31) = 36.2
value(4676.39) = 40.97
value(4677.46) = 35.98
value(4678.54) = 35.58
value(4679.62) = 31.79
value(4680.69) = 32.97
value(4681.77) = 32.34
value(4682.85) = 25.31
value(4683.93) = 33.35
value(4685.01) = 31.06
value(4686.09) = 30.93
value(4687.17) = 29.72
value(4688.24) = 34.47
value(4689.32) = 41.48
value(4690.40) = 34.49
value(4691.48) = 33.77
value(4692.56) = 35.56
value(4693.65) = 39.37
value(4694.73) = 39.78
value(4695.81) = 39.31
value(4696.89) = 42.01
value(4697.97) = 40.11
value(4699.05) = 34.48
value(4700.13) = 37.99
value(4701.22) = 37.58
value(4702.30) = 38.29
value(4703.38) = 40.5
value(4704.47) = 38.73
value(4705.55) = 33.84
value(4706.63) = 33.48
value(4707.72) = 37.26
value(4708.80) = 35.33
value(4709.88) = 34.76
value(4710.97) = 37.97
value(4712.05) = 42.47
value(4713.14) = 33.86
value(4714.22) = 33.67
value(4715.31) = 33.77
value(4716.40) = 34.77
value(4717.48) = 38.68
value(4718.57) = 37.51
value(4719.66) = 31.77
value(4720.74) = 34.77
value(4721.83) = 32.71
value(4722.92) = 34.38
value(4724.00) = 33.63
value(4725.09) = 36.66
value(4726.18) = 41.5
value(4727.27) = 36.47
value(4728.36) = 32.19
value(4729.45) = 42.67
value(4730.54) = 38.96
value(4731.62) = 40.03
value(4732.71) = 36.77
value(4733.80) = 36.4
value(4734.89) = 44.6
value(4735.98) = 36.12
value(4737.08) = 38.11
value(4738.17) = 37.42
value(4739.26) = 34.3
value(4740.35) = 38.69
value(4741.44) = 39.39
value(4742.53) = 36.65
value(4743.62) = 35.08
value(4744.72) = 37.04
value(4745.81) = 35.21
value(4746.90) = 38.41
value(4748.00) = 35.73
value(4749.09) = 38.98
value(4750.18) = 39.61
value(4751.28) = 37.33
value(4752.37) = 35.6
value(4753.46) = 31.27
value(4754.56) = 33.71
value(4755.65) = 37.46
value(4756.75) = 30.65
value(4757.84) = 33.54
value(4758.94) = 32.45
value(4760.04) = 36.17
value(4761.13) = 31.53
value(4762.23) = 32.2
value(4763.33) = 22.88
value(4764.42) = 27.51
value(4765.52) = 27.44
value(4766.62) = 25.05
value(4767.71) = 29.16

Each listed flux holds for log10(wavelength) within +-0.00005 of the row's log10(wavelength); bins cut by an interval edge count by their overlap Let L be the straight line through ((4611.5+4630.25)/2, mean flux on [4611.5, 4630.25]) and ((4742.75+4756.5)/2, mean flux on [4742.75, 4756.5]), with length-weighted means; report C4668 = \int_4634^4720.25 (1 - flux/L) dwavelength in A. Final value 3.6 A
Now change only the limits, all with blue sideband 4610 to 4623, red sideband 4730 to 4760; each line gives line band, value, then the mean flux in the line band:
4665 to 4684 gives 1.1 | 34.9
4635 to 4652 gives 1.9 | 33.2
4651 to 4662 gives 0.3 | 36.1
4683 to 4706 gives 0.4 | 36.3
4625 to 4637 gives 0.3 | 36.4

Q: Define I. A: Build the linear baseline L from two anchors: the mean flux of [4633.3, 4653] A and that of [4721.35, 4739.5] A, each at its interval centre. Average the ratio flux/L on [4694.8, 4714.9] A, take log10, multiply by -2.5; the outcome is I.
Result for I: -0.040 mag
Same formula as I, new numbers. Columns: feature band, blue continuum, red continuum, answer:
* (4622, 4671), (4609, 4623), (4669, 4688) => 0.01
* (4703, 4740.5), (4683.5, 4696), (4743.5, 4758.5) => -0.04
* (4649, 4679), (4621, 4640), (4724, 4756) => 0.02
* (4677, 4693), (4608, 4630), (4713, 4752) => 0.13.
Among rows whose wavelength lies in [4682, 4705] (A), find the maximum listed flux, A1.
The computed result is 42.01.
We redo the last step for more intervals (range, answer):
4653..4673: 45.98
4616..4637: 43.13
